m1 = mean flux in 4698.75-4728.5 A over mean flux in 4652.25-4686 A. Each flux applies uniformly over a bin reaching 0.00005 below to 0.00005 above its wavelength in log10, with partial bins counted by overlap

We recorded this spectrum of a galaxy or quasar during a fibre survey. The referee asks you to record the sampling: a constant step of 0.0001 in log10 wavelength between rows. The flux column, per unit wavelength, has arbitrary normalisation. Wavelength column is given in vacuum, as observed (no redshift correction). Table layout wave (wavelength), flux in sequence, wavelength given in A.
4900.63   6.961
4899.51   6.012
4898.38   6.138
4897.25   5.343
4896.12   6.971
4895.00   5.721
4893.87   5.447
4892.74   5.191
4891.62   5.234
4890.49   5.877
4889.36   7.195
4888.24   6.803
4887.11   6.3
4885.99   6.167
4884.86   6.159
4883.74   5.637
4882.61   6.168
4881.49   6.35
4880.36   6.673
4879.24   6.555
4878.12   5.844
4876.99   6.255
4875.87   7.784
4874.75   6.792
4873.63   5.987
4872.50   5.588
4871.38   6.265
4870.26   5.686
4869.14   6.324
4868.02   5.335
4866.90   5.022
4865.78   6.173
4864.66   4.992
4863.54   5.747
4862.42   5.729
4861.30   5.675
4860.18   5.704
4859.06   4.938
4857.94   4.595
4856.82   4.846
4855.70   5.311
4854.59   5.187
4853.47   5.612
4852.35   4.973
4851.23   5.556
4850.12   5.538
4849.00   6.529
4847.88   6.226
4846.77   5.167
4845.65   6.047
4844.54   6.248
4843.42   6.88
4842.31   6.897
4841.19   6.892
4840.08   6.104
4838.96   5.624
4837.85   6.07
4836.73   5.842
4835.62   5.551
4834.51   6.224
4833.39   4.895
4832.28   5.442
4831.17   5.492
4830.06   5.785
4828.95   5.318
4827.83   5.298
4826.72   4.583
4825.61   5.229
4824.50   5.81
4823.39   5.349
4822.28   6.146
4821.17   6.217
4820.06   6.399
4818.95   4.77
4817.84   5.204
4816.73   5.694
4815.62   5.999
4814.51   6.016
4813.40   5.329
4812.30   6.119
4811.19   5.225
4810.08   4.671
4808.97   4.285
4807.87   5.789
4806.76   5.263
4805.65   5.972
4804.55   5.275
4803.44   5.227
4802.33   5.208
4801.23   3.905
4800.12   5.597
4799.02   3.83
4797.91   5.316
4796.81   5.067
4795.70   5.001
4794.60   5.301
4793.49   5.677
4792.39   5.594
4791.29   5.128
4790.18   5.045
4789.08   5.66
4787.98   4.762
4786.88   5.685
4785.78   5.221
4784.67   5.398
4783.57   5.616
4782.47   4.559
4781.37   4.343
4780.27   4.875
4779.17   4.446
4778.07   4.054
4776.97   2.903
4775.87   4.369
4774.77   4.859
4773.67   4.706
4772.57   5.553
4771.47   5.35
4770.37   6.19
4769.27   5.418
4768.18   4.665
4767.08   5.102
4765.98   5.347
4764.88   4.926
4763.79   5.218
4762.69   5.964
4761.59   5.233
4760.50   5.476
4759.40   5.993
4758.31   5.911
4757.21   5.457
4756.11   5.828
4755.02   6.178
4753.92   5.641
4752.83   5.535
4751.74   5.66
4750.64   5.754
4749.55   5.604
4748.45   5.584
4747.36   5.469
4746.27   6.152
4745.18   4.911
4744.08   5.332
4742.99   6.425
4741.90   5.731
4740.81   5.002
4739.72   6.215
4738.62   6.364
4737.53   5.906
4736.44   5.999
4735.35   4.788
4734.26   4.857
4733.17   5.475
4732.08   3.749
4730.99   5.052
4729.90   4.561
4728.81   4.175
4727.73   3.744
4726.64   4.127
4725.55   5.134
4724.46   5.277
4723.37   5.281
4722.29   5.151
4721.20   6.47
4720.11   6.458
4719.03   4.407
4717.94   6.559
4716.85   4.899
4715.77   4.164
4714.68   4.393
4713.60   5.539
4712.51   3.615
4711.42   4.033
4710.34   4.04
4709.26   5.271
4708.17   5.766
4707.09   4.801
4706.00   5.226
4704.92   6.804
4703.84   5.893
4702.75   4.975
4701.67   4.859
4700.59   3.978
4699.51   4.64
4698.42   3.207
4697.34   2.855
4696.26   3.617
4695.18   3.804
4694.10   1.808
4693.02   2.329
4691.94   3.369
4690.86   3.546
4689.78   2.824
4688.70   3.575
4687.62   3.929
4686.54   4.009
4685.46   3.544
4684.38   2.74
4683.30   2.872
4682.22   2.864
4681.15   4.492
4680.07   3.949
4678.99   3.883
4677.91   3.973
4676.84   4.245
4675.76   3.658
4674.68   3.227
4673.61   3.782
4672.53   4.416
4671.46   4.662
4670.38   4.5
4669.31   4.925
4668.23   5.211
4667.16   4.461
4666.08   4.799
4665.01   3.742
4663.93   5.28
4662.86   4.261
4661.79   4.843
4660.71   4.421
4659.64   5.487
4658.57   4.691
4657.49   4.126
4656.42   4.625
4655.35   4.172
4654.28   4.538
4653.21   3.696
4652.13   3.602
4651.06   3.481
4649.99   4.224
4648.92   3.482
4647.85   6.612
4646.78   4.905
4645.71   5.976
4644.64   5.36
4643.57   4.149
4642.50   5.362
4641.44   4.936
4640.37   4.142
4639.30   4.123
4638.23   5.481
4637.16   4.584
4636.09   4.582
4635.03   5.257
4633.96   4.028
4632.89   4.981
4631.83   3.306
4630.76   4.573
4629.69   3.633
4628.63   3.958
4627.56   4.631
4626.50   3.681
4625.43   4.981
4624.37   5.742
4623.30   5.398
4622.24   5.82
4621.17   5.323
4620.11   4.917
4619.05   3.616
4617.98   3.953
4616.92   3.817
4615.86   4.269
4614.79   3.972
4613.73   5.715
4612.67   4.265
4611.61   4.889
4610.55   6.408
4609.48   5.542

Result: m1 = 1.2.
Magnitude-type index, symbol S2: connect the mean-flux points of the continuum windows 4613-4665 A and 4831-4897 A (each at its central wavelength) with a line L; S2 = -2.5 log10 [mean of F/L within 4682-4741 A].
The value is 0.11 mag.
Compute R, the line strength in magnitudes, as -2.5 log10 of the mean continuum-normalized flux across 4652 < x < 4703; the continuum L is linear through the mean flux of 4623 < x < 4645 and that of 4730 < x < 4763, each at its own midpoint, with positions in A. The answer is 0.239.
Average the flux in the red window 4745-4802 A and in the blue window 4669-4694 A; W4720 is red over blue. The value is 1.42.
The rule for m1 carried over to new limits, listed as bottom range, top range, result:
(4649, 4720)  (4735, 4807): 1.25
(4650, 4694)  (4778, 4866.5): 1.36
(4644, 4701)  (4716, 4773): 1.33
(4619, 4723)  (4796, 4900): 1.29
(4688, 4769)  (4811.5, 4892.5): 1.17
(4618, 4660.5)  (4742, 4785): 1.15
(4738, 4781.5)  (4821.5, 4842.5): 1.06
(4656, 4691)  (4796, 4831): 1.30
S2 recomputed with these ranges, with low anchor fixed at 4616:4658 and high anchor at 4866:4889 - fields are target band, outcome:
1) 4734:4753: -0.07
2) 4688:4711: 0.20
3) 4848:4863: 0.12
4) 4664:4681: 0.13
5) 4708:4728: 0.03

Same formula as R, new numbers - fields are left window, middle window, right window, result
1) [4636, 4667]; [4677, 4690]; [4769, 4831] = 0.30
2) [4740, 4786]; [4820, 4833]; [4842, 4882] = 0.02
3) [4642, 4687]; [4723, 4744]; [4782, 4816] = -0.08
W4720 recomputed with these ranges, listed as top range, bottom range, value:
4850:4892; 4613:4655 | 1.28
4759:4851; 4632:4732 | 1.22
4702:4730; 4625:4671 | 1.11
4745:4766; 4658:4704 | 1.41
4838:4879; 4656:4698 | 1.49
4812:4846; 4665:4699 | 1.56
